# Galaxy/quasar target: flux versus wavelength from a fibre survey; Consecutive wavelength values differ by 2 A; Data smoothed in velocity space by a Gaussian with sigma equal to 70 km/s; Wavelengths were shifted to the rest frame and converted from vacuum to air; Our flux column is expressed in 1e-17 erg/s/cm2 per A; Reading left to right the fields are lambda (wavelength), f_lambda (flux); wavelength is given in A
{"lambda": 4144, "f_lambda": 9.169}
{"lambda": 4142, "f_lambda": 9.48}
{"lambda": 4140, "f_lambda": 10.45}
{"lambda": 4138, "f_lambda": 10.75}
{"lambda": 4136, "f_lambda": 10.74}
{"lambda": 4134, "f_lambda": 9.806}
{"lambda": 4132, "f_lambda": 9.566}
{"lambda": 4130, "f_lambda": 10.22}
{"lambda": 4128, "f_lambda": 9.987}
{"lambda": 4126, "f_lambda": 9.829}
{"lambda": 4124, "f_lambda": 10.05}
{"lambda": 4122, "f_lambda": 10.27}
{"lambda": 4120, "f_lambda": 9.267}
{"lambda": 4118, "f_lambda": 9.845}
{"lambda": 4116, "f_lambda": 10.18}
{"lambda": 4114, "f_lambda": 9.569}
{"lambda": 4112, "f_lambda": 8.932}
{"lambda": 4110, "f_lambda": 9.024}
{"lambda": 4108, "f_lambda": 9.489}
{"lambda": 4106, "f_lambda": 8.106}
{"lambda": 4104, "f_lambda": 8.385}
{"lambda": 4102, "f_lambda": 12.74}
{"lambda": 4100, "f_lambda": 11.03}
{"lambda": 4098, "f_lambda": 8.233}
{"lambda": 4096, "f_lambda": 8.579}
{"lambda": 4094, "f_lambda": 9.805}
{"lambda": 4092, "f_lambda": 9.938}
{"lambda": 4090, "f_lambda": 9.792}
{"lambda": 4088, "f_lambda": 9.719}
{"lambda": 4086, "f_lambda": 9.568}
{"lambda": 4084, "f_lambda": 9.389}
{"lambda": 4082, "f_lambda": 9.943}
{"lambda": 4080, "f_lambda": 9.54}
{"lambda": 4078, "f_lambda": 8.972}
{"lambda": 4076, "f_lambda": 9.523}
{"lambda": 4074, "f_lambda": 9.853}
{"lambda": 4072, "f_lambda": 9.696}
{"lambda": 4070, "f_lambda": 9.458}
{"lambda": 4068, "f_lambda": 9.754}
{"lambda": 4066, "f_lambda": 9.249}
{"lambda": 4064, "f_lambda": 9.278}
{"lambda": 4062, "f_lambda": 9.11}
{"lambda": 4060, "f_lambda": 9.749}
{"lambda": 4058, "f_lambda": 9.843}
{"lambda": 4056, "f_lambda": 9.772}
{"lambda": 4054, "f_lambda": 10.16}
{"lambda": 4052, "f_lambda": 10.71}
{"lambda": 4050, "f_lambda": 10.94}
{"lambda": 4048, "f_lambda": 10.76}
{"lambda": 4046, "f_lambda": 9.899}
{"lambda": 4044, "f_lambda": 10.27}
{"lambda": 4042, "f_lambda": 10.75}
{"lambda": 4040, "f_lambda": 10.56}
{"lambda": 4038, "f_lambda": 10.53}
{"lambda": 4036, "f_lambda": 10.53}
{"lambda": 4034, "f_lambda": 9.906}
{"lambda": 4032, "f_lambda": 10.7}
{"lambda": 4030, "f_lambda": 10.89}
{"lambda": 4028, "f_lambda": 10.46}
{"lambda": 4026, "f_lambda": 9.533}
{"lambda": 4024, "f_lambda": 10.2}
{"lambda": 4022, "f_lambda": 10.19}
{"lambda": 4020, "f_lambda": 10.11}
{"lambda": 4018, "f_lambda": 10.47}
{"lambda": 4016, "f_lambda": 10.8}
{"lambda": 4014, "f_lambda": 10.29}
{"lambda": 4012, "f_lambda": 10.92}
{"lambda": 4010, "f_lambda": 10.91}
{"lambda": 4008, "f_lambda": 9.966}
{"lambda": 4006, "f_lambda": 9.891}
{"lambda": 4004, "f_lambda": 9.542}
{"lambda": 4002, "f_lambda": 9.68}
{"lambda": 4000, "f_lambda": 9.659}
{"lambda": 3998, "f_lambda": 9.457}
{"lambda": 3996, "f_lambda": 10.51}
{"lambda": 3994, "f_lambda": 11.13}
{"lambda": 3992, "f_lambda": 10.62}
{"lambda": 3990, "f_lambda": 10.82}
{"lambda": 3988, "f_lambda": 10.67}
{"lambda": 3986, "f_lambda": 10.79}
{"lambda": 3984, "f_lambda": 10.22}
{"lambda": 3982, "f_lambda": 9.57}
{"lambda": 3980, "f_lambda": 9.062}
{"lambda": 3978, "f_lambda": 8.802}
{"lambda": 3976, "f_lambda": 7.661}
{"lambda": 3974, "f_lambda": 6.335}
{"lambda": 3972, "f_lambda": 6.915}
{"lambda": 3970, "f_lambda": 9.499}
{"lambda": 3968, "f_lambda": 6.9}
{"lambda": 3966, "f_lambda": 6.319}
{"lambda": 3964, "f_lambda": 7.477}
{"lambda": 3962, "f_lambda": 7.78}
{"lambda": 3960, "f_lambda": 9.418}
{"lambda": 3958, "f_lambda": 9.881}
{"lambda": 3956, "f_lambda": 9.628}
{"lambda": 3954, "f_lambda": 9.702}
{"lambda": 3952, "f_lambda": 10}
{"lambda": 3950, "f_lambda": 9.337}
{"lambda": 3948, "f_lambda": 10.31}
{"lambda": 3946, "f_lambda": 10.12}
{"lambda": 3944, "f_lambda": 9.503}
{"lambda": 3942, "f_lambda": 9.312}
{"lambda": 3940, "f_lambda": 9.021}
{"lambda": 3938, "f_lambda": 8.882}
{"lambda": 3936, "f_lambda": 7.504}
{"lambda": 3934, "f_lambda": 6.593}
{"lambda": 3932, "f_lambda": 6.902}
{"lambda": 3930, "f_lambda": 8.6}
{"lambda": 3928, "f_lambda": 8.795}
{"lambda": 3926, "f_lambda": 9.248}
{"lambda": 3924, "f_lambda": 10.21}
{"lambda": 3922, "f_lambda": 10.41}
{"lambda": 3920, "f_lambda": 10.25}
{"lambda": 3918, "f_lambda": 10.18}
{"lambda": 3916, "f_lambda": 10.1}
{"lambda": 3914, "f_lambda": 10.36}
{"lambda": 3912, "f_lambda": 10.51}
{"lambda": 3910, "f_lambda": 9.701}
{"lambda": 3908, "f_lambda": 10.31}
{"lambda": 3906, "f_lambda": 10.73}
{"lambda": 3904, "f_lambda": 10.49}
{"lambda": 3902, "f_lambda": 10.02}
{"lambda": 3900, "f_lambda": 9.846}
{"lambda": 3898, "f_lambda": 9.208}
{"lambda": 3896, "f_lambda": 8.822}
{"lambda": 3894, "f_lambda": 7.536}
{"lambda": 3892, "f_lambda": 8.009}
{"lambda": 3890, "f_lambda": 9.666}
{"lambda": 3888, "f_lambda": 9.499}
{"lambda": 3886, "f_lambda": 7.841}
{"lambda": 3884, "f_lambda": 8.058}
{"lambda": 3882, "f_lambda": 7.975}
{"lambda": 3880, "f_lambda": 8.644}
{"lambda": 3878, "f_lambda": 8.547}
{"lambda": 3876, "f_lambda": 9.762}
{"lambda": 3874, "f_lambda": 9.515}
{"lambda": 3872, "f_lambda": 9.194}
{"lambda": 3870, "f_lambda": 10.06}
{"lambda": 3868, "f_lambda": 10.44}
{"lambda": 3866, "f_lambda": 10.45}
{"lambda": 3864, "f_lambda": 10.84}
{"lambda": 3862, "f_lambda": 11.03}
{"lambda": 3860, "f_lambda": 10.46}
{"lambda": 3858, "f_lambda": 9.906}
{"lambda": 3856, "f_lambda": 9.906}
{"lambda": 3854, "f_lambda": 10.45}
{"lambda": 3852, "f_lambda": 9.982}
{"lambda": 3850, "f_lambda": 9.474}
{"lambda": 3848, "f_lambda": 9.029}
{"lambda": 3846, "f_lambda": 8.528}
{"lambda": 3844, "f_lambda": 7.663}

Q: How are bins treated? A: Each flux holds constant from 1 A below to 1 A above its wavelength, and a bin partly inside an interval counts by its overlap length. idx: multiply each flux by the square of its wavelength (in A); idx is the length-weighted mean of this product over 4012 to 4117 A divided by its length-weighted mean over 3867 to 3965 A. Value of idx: 1.15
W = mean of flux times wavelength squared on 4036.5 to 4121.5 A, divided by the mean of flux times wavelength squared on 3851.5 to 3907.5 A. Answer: 1.1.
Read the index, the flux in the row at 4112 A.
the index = 8.932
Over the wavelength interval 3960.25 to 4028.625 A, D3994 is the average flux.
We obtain 9.5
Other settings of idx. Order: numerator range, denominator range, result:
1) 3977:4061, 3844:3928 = 1.14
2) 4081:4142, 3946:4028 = 1.09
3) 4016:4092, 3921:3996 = 1.16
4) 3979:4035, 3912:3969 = 1.17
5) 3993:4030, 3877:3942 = 1.18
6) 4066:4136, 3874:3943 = 1.16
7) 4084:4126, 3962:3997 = 1.14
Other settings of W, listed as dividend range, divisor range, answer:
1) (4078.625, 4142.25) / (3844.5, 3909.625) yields 1.16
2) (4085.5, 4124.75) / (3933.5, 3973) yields 1.19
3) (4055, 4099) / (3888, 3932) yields 1.07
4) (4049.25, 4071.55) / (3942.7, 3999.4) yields 1.11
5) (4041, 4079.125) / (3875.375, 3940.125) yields 1.16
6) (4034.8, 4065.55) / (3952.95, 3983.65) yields 1.27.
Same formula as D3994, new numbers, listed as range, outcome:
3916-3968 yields 9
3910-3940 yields 9.19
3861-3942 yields 9.34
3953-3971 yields 8.51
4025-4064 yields 10.2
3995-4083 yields 10.1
